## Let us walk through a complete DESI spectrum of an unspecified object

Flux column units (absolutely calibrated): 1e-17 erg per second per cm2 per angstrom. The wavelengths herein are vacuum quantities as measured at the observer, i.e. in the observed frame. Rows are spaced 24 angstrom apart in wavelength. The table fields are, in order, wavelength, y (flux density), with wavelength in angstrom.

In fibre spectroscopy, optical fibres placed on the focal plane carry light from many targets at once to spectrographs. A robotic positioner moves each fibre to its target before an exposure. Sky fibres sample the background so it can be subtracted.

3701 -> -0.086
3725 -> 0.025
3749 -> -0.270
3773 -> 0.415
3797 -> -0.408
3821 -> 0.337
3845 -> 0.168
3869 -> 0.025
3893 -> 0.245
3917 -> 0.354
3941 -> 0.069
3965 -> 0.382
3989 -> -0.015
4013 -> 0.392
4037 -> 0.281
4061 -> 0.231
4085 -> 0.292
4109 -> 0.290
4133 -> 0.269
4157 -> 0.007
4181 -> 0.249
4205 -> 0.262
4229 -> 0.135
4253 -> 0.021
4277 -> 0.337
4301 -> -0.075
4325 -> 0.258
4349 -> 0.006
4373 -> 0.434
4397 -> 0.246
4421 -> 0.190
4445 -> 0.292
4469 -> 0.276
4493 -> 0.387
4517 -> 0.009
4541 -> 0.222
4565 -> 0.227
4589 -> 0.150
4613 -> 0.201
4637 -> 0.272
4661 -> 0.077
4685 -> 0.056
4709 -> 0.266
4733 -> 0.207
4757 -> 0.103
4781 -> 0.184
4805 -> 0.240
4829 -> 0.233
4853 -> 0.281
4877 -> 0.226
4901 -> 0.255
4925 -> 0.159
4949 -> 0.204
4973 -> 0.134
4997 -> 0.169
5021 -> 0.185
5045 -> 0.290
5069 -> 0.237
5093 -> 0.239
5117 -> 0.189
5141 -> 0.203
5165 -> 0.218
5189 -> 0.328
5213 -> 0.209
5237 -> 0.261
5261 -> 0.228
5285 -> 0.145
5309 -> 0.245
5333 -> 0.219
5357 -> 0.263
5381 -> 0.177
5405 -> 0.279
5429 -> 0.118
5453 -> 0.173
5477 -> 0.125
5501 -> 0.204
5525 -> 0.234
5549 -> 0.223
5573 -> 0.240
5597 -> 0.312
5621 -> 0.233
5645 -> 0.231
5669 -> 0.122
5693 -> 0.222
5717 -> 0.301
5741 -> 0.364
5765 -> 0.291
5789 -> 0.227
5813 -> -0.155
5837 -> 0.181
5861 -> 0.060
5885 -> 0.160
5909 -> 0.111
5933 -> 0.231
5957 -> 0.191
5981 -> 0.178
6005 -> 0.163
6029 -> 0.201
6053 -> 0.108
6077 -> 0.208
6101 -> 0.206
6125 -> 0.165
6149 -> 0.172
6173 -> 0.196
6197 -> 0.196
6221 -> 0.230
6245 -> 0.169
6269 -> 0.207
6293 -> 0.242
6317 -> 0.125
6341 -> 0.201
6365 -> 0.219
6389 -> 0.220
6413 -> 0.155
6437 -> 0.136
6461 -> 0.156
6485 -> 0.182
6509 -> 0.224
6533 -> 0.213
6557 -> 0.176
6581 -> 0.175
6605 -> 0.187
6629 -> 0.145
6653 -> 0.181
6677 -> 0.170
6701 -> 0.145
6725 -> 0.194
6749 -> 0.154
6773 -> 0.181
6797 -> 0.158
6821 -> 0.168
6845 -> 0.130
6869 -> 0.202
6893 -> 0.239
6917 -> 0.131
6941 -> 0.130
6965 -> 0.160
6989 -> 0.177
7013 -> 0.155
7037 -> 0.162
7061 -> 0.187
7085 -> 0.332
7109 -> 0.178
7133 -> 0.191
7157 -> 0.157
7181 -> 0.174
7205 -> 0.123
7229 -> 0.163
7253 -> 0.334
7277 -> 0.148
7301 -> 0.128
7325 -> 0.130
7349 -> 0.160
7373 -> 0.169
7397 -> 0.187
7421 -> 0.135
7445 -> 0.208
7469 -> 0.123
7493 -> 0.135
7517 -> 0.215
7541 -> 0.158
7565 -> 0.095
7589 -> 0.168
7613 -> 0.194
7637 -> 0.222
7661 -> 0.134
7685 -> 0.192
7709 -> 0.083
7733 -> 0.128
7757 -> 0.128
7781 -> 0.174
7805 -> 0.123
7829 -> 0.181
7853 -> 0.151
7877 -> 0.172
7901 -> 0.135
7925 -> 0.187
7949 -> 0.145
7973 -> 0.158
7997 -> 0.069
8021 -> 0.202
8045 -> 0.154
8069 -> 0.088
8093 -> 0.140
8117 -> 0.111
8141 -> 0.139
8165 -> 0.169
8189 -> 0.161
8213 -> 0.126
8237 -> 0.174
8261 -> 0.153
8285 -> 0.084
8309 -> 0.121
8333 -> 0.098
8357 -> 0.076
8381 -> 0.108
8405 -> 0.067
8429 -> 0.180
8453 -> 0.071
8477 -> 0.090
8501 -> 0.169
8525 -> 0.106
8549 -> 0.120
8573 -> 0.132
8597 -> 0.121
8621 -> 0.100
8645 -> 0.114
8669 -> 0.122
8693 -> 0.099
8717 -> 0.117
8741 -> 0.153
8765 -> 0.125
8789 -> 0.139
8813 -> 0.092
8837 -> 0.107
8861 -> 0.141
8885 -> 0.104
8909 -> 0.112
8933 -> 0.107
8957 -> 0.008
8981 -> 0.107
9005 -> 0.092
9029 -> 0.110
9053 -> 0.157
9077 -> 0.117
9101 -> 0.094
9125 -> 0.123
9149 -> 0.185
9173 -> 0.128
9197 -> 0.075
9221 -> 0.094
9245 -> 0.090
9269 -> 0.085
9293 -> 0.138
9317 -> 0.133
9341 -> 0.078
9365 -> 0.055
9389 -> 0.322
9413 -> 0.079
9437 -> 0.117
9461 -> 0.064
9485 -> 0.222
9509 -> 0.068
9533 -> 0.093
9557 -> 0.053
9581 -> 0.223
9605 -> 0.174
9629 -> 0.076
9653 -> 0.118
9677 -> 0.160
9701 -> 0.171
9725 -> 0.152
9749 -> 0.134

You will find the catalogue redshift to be 0.079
